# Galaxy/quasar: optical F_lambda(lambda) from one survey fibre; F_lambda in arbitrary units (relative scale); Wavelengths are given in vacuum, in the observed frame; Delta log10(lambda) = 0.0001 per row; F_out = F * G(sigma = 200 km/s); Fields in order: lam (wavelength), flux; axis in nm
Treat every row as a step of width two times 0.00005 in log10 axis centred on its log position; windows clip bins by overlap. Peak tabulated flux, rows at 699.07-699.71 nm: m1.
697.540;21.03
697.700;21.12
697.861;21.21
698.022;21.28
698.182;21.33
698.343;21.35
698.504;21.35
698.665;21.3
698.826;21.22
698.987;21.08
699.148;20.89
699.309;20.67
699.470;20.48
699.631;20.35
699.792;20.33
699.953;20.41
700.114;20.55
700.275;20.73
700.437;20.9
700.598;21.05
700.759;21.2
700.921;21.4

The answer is 20.89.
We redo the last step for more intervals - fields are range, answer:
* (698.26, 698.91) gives 21.35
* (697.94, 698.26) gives 21.33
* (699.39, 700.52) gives 20.9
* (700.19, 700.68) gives 21.05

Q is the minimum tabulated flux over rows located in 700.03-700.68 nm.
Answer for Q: 20.55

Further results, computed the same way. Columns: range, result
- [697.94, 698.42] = 21.28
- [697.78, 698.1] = 21.21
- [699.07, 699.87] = 20.33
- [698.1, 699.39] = 20.67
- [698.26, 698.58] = 21.35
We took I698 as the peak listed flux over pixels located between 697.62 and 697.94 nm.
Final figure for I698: 21.21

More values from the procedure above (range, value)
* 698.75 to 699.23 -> 21.22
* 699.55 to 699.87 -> 20.35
